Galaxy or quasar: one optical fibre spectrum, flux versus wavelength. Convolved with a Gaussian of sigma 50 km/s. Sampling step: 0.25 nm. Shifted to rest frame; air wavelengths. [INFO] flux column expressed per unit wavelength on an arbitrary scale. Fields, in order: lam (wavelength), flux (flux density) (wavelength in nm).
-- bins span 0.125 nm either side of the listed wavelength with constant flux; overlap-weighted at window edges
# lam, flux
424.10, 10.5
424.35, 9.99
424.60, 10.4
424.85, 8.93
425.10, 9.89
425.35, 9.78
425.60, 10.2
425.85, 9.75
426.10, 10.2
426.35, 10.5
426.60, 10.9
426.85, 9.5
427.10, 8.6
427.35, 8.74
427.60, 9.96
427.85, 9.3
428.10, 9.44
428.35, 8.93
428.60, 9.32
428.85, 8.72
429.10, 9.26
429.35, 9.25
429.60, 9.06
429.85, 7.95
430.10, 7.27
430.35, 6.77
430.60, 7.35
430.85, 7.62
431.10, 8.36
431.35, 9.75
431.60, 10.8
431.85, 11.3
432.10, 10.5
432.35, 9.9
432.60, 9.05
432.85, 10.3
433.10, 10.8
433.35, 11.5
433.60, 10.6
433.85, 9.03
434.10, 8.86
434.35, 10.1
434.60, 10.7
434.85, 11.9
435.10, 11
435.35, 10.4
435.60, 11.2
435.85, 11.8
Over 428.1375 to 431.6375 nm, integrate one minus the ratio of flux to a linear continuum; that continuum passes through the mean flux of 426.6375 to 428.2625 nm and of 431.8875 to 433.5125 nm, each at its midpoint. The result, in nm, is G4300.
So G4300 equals 0.45 nm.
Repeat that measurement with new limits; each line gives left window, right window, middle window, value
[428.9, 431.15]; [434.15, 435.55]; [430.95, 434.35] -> -0.19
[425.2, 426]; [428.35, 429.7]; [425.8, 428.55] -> -0.02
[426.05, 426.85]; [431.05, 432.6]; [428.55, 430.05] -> 0.21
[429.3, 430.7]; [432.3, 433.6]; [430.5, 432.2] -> -0.06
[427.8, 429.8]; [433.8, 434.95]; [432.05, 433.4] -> -0.06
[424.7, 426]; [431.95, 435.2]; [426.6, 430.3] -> 0.36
